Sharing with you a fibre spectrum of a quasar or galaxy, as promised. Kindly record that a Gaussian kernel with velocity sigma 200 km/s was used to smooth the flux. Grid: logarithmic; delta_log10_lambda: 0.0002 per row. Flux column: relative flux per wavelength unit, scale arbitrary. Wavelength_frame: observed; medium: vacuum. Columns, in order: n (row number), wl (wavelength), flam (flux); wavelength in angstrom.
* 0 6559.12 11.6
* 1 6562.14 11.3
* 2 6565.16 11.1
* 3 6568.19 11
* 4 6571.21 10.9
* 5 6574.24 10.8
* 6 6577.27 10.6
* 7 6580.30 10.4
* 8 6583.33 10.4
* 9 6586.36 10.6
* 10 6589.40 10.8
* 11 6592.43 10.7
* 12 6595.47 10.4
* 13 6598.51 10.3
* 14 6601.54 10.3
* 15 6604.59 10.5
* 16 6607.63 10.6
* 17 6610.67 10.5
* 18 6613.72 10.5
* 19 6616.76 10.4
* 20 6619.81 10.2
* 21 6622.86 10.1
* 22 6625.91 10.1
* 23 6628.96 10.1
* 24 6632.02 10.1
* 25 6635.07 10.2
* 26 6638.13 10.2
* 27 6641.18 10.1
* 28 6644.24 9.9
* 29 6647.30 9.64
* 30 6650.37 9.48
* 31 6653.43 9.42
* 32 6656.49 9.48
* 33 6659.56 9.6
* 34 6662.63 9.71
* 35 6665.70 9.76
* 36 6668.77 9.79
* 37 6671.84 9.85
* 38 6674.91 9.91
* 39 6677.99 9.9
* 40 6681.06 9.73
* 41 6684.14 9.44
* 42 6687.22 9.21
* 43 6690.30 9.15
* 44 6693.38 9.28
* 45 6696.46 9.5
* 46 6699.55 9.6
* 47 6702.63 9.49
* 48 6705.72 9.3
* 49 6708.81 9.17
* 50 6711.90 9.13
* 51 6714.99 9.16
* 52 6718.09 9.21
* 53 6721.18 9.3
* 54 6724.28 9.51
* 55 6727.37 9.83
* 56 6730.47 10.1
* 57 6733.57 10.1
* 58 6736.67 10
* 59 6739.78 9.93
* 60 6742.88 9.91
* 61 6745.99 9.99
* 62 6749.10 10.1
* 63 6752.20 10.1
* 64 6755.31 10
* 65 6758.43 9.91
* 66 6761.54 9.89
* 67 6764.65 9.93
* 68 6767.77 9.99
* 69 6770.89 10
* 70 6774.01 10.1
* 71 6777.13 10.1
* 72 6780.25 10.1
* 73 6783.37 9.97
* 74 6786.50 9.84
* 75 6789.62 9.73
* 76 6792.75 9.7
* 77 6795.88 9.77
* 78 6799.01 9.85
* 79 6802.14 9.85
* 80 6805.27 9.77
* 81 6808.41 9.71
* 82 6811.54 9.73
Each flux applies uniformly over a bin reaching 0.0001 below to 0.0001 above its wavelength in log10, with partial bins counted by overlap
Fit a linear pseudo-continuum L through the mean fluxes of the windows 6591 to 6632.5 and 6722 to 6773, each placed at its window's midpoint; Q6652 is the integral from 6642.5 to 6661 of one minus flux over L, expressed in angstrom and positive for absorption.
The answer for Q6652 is 1.2 angstrom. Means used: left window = 10.3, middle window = 9.59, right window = 9.95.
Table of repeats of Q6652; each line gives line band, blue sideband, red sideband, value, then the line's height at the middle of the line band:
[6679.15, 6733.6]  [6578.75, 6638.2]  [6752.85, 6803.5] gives 3.6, 10.1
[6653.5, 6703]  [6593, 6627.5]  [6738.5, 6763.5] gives 2.9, 10.2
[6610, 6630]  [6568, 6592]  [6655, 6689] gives -0.1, 10.2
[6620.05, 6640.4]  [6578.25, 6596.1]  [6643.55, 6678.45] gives -0.2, 10.1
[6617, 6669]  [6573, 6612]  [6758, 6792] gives 2.4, 10.4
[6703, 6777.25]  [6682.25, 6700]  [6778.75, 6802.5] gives -1.3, 9.6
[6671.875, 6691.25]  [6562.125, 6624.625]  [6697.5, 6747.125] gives 0.6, 9.91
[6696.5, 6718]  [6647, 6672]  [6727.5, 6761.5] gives 1.1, 9.83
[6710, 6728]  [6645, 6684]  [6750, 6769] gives 1.0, 9.85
